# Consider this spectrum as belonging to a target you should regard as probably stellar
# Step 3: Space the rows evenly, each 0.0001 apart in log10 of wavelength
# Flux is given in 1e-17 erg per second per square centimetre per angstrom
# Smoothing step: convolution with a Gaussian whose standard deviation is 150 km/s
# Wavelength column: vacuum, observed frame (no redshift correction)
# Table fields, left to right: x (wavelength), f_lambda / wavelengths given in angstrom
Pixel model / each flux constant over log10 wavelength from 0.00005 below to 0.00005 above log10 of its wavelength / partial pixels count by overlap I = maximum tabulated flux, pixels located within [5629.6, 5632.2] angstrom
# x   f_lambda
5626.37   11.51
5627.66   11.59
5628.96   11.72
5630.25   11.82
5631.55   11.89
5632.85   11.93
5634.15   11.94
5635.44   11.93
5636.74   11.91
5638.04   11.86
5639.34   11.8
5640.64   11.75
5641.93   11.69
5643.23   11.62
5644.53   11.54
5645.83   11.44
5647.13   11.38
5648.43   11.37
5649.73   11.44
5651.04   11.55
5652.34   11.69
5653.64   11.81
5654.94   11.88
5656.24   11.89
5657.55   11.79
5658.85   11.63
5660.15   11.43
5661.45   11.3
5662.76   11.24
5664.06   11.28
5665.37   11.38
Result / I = 11.89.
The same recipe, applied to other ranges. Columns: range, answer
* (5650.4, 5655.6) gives 11.88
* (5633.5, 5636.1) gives 11.94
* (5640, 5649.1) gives 11.75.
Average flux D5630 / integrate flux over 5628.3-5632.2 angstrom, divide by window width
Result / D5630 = 11.8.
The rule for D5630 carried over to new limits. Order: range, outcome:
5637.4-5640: 11.8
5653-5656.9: 11.9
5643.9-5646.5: 11.5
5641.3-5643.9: 11.6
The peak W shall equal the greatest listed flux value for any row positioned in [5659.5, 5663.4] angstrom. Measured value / 11.43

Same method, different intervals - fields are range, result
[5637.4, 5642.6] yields 11.86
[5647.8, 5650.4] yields 11.44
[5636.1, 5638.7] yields 11.91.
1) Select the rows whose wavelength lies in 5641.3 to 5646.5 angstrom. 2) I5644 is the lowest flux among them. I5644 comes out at 11.44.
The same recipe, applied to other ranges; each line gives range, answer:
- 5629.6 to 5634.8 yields 11.82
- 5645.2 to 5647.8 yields 11.38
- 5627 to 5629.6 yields 11.59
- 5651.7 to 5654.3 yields 11.69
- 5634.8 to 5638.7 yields 11.86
